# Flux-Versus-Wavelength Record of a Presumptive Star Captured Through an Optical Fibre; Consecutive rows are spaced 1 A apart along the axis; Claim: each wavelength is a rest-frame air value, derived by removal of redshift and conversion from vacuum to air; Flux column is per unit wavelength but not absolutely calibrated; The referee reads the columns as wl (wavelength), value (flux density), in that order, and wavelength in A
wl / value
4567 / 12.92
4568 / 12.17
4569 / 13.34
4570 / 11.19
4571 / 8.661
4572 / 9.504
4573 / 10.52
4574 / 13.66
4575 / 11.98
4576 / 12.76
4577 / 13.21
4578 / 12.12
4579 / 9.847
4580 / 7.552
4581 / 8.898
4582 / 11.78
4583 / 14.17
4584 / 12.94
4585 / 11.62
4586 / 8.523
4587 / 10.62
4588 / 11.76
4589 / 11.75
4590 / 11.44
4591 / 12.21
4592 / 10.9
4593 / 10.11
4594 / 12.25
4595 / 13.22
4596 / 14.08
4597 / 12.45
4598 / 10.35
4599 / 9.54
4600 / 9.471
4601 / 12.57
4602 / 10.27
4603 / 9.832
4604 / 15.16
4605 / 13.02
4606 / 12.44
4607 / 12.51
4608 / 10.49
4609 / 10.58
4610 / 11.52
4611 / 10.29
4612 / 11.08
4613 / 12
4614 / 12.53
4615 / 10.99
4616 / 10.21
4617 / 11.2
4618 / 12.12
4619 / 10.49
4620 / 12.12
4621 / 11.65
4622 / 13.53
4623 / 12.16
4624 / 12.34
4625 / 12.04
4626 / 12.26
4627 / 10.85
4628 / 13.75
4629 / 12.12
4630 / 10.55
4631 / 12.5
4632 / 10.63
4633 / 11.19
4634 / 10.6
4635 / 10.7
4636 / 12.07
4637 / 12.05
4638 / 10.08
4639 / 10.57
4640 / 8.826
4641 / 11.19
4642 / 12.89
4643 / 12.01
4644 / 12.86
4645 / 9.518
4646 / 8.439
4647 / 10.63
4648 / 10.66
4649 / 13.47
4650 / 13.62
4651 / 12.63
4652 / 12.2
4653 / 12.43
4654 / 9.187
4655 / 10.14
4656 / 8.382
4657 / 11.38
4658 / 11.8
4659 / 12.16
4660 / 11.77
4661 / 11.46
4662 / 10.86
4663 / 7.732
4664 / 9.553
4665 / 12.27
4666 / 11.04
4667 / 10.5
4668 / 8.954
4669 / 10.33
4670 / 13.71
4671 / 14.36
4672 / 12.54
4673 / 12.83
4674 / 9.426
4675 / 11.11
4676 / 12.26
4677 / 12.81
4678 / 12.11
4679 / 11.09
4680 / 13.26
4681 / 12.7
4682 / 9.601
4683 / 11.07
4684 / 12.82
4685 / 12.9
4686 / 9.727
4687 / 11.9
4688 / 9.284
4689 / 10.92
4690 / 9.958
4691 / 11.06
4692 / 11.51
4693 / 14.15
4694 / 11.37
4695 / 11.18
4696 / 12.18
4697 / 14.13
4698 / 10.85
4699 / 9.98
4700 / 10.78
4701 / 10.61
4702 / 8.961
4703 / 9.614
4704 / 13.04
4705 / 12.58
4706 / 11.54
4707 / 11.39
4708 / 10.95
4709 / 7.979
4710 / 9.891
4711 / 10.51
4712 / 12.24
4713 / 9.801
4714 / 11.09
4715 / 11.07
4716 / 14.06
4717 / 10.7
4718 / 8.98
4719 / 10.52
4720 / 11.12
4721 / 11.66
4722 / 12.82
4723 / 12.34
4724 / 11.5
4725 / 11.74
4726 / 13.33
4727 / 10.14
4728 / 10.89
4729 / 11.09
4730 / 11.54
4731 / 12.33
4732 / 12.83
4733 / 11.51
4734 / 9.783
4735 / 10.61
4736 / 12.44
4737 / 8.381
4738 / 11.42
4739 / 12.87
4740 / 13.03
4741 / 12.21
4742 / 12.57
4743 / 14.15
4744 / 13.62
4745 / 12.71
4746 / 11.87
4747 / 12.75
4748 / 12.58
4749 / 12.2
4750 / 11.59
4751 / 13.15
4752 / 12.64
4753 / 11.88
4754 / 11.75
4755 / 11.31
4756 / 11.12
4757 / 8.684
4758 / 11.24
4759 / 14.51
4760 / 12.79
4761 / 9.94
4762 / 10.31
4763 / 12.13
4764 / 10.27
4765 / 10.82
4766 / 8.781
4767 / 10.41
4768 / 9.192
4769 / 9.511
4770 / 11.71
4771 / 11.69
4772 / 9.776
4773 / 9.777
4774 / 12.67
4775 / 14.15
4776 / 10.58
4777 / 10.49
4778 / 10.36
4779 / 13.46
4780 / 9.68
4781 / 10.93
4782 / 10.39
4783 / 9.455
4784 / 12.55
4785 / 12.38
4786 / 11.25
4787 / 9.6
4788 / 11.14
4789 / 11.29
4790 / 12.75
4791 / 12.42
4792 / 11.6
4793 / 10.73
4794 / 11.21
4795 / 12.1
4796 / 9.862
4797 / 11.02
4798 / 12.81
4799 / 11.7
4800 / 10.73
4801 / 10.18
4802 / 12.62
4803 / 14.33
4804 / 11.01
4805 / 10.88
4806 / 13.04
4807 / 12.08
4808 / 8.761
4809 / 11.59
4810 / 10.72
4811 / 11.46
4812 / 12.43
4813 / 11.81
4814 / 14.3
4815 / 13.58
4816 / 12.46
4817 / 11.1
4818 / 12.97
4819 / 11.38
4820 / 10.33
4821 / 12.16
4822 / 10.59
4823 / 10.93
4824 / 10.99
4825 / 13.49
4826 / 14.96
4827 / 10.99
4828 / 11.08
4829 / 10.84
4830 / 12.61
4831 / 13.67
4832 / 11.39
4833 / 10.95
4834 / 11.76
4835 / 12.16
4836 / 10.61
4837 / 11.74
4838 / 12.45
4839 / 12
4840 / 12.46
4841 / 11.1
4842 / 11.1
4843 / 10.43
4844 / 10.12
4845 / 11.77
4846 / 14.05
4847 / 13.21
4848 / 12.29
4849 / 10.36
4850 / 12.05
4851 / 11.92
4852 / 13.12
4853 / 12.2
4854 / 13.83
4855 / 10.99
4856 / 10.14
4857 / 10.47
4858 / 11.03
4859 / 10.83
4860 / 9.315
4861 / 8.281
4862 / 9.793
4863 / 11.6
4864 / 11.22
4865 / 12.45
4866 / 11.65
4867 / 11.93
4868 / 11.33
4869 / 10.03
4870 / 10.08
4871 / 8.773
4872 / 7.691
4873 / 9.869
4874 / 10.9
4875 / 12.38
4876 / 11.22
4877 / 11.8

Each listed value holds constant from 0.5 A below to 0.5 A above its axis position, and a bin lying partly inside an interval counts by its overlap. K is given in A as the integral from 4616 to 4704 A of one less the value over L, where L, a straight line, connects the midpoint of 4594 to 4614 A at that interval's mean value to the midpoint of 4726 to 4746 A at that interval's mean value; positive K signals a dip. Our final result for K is 2.7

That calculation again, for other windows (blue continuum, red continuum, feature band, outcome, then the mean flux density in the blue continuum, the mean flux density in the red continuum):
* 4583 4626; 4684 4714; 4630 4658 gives 0.6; 11.6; 11.1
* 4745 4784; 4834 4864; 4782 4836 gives -1.6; 11.3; 11.4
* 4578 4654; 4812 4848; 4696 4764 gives 1.1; 11.5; 11.9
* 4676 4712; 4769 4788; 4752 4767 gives 0.0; 11.3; 11.1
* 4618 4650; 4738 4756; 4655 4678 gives 1.0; 11.5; 12.5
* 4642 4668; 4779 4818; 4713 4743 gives -0.6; 11.1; 11.6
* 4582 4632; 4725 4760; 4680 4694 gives 0.5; 11.7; 11.9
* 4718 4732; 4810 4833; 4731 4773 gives 0.6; 11.6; 12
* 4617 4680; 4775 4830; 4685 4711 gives 1.0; 11.4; 11.6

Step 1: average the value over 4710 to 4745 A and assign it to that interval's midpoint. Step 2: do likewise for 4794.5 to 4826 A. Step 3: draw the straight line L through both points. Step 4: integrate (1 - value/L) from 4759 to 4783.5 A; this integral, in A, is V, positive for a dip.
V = 1.7 A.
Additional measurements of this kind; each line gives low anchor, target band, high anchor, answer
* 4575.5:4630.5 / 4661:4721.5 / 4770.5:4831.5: 1.90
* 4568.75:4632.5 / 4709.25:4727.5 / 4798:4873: 0.41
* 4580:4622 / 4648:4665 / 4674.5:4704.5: 0.38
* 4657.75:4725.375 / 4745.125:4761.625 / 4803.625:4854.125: -0.47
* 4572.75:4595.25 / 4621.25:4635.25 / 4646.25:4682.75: -0.48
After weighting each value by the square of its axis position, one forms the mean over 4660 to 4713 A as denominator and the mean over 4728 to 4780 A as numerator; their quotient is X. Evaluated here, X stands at 1.1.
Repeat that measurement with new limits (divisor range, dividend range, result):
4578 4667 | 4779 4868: 1.11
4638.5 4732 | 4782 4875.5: 1.08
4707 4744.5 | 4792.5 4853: 1.07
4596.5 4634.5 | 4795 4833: 1.11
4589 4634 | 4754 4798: 1.02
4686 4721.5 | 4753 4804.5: 1.05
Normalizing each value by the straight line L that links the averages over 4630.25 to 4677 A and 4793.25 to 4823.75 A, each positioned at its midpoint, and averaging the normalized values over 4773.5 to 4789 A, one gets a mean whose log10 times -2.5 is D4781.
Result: 0.03 mag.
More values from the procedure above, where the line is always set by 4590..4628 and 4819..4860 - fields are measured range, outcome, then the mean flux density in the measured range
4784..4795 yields 0.016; 11.5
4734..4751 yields -0.042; 12.1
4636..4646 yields 0.062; 11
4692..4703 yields 0.032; 11.3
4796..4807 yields -0.006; 11.8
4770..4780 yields 0.030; 11.4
